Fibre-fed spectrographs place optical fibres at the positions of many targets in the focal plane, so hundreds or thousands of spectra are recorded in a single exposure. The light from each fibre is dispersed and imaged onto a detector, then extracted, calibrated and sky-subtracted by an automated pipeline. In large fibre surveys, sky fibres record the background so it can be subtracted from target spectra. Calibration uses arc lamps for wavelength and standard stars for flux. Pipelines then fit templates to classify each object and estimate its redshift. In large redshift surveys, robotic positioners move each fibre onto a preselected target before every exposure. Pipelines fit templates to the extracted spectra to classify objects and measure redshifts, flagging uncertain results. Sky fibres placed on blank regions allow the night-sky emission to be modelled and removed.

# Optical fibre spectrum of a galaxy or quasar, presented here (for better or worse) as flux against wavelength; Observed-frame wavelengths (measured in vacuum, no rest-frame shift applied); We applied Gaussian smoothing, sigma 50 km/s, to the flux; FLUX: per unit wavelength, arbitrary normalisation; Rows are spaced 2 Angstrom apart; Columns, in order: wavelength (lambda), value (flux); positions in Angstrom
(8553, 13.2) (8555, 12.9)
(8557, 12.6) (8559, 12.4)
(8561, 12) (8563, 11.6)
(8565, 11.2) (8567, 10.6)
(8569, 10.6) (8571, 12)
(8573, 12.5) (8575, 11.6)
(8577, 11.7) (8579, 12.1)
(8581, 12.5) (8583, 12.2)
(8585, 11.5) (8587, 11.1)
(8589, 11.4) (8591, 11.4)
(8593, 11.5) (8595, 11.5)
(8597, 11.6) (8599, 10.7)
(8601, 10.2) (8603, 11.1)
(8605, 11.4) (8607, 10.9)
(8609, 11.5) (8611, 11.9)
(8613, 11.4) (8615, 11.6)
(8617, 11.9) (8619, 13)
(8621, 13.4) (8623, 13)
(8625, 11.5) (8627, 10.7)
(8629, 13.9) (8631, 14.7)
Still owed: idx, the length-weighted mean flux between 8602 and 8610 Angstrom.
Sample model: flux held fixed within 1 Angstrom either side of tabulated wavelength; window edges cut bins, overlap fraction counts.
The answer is 11.2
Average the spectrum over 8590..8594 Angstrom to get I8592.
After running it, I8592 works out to 11.4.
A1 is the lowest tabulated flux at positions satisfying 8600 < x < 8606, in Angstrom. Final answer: 10.2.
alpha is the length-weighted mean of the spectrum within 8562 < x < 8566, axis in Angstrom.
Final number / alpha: 11.4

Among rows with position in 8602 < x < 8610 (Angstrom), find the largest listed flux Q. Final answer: 11.5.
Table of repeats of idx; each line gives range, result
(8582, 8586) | 11.8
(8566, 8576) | 11.5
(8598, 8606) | 10.8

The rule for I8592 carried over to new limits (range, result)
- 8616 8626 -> 12.6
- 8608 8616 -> 11.6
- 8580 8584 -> 12.3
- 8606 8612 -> 11.4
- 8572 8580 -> 12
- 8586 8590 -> 11.2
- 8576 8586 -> 12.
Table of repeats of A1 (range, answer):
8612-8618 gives 11.4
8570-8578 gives 11.6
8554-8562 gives 12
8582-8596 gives 11.1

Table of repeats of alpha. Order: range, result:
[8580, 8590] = 11.7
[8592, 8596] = 11.5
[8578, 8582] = 12.3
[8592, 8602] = 11.1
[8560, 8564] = 11.8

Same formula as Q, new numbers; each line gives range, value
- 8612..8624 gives 13.4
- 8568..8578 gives 12.5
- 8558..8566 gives 12.4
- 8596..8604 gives 11.6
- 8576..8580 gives 12.1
